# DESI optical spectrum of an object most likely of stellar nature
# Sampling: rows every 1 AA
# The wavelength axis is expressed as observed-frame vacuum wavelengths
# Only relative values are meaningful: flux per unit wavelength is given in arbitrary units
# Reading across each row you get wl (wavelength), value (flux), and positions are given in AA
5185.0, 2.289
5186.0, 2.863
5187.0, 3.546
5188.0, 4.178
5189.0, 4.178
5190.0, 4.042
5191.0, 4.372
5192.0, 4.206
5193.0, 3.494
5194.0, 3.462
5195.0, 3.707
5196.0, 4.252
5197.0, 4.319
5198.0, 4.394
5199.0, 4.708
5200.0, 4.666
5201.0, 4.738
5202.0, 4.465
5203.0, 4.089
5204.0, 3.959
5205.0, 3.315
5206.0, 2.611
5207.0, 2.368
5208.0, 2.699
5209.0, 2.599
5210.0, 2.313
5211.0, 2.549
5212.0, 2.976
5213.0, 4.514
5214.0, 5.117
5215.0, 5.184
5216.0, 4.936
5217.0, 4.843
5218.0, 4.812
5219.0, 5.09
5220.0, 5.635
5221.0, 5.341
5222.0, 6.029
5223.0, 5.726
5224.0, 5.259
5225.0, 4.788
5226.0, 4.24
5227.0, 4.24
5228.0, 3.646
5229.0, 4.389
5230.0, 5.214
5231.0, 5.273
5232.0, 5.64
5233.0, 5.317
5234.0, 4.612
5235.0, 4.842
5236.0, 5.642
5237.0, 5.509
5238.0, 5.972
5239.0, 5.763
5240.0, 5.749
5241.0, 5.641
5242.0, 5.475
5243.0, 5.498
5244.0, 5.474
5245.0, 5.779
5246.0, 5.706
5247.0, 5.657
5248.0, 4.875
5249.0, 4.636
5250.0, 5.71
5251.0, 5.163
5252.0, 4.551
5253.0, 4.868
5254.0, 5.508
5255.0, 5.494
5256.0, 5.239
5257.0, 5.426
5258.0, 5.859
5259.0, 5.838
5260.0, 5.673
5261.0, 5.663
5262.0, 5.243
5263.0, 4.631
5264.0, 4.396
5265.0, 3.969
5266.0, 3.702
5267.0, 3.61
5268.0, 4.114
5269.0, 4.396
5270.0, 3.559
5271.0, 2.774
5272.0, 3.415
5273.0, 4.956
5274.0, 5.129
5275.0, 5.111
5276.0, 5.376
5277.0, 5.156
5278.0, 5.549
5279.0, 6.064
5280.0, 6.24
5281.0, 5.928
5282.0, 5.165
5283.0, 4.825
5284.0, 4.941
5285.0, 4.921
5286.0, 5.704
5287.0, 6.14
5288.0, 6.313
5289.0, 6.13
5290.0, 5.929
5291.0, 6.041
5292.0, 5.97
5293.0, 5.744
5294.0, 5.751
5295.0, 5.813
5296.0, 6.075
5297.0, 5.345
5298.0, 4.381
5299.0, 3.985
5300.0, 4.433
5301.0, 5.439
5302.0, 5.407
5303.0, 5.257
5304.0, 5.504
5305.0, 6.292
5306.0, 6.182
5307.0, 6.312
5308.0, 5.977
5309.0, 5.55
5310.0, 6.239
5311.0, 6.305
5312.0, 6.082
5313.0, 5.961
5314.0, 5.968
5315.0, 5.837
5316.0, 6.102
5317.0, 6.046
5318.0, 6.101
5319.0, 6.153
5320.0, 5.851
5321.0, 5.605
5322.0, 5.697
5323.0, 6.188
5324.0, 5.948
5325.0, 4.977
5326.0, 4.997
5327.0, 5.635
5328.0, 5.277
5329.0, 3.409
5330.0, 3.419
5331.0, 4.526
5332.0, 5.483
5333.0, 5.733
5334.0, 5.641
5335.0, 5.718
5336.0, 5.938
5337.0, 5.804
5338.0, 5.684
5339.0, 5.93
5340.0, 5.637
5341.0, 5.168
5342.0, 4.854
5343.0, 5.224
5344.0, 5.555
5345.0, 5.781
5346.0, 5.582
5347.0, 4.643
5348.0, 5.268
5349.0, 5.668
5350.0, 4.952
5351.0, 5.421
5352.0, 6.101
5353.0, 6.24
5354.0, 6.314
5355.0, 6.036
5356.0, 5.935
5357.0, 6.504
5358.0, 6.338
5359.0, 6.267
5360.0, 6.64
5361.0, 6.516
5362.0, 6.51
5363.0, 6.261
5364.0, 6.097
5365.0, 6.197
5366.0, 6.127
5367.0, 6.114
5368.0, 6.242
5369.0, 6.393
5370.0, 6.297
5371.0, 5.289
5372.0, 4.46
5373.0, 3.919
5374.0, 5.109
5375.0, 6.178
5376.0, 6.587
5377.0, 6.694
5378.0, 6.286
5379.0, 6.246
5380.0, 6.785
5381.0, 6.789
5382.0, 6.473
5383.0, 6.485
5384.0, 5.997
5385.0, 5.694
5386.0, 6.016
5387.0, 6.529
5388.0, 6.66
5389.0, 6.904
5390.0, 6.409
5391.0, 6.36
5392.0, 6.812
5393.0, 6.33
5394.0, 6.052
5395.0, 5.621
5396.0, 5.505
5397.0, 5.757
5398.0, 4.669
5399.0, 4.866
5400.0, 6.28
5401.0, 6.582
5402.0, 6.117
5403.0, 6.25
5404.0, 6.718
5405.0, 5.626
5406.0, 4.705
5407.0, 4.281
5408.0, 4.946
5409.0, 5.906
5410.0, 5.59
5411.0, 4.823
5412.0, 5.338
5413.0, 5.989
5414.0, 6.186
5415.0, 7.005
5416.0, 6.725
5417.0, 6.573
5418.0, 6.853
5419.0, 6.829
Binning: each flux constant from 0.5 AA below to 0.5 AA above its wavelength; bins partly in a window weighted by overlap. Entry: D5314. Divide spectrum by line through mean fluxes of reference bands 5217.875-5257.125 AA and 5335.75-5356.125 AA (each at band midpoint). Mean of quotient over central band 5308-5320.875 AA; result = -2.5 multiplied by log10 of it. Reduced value -0.097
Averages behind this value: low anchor 5.24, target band 6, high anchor 5.6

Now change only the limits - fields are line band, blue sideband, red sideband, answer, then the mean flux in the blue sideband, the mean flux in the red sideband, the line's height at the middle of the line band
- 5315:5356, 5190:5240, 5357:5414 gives 0.003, 4.45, 5.98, 5.53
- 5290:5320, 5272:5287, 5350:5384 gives -0.036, 5.32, 6.1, 5.55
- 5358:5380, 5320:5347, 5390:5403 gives -0.066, 5.36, 5.94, 5.69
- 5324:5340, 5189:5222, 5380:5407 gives 0.035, 4.09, 6.06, 5.42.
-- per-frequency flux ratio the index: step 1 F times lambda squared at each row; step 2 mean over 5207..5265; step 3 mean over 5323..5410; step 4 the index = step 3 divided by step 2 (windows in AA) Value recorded 1.23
